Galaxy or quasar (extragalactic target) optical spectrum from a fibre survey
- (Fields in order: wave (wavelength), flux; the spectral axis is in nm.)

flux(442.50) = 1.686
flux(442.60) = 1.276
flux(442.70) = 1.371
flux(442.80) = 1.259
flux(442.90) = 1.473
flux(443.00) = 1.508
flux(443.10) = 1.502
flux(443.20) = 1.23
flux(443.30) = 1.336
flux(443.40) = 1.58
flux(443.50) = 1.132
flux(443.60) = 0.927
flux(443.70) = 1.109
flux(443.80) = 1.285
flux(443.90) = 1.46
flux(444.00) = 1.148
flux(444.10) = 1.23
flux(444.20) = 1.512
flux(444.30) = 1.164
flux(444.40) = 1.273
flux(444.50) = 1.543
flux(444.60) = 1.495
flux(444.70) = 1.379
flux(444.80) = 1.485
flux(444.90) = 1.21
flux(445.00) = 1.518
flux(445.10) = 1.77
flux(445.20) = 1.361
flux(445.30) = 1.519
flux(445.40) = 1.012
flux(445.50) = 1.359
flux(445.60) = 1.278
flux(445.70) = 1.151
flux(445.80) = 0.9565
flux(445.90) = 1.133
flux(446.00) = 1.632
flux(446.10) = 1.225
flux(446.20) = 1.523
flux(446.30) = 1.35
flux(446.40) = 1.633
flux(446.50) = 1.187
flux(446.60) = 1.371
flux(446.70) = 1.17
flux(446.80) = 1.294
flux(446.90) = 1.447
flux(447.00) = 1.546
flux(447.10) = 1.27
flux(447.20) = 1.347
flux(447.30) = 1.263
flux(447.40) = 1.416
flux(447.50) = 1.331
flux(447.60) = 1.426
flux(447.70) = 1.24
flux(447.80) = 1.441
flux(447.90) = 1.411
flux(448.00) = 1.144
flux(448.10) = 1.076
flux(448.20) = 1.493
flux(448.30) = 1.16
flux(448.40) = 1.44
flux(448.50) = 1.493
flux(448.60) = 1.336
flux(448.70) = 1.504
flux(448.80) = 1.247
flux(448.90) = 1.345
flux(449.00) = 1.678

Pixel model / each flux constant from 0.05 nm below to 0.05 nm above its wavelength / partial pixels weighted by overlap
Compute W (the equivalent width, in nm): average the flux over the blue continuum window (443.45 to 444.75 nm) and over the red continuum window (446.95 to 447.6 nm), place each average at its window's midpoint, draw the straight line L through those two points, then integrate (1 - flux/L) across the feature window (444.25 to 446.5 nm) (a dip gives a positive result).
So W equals -0.07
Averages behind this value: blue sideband 1.28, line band 1.36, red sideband 1.37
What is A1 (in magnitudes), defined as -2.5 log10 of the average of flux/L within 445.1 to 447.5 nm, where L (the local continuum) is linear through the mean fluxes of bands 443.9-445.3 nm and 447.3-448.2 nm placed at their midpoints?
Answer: 0.02 mag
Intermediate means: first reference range 1.4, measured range 1.33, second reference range 1.32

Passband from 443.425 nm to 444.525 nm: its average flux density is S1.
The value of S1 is 1.25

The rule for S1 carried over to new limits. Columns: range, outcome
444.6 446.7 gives 1.35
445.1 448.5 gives 1.33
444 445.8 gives 1.35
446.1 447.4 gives 1.36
